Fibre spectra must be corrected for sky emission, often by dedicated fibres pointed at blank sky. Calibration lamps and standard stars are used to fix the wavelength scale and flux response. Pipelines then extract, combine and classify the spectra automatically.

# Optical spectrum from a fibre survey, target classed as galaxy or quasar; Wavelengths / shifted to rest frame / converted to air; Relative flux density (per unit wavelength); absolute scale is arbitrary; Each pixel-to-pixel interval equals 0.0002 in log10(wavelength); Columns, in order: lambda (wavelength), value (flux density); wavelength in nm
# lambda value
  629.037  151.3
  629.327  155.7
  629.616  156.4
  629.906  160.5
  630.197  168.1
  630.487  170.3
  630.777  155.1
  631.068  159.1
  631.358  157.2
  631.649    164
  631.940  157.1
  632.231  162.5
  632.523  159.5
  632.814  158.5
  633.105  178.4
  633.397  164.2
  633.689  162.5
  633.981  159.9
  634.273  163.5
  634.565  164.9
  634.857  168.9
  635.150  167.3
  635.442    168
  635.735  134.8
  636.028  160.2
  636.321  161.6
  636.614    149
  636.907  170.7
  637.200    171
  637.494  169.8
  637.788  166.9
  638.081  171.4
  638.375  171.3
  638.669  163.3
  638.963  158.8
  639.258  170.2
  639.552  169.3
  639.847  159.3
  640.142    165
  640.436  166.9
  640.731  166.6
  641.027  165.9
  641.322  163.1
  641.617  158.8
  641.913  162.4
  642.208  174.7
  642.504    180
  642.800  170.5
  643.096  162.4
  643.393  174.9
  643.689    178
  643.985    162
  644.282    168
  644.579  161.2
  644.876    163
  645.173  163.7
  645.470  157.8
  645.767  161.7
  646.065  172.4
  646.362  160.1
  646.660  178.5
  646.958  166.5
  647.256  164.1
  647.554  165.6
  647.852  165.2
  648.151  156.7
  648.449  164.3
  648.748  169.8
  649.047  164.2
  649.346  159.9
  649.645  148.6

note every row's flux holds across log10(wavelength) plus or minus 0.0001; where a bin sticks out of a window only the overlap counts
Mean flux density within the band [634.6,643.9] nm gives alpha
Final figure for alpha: 166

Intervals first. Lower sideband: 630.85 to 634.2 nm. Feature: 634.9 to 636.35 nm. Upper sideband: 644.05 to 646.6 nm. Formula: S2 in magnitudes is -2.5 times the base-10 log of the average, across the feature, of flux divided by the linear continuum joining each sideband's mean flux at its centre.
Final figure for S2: 0.02 mag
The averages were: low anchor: 162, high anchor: 164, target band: 159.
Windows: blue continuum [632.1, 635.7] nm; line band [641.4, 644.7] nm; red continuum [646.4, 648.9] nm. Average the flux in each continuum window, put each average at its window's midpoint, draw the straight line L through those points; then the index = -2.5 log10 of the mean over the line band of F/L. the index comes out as -0.02 mag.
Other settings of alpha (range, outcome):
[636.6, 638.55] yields 168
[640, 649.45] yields 166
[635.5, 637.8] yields 160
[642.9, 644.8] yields 168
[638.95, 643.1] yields 167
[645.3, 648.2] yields 165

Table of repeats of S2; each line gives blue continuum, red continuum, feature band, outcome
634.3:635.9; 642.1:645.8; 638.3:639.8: -0.01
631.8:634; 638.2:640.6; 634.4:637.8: 0.01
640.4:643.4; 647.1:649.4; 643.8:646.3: 0.01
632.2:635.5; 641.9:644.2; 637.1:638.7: -0.01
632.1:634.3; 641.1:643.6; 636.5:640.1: 0.00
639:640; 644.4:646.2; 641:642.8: -0.02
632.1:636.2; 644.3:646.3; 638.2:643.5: -0.02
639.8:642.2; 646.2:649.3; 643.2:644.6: -0.03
